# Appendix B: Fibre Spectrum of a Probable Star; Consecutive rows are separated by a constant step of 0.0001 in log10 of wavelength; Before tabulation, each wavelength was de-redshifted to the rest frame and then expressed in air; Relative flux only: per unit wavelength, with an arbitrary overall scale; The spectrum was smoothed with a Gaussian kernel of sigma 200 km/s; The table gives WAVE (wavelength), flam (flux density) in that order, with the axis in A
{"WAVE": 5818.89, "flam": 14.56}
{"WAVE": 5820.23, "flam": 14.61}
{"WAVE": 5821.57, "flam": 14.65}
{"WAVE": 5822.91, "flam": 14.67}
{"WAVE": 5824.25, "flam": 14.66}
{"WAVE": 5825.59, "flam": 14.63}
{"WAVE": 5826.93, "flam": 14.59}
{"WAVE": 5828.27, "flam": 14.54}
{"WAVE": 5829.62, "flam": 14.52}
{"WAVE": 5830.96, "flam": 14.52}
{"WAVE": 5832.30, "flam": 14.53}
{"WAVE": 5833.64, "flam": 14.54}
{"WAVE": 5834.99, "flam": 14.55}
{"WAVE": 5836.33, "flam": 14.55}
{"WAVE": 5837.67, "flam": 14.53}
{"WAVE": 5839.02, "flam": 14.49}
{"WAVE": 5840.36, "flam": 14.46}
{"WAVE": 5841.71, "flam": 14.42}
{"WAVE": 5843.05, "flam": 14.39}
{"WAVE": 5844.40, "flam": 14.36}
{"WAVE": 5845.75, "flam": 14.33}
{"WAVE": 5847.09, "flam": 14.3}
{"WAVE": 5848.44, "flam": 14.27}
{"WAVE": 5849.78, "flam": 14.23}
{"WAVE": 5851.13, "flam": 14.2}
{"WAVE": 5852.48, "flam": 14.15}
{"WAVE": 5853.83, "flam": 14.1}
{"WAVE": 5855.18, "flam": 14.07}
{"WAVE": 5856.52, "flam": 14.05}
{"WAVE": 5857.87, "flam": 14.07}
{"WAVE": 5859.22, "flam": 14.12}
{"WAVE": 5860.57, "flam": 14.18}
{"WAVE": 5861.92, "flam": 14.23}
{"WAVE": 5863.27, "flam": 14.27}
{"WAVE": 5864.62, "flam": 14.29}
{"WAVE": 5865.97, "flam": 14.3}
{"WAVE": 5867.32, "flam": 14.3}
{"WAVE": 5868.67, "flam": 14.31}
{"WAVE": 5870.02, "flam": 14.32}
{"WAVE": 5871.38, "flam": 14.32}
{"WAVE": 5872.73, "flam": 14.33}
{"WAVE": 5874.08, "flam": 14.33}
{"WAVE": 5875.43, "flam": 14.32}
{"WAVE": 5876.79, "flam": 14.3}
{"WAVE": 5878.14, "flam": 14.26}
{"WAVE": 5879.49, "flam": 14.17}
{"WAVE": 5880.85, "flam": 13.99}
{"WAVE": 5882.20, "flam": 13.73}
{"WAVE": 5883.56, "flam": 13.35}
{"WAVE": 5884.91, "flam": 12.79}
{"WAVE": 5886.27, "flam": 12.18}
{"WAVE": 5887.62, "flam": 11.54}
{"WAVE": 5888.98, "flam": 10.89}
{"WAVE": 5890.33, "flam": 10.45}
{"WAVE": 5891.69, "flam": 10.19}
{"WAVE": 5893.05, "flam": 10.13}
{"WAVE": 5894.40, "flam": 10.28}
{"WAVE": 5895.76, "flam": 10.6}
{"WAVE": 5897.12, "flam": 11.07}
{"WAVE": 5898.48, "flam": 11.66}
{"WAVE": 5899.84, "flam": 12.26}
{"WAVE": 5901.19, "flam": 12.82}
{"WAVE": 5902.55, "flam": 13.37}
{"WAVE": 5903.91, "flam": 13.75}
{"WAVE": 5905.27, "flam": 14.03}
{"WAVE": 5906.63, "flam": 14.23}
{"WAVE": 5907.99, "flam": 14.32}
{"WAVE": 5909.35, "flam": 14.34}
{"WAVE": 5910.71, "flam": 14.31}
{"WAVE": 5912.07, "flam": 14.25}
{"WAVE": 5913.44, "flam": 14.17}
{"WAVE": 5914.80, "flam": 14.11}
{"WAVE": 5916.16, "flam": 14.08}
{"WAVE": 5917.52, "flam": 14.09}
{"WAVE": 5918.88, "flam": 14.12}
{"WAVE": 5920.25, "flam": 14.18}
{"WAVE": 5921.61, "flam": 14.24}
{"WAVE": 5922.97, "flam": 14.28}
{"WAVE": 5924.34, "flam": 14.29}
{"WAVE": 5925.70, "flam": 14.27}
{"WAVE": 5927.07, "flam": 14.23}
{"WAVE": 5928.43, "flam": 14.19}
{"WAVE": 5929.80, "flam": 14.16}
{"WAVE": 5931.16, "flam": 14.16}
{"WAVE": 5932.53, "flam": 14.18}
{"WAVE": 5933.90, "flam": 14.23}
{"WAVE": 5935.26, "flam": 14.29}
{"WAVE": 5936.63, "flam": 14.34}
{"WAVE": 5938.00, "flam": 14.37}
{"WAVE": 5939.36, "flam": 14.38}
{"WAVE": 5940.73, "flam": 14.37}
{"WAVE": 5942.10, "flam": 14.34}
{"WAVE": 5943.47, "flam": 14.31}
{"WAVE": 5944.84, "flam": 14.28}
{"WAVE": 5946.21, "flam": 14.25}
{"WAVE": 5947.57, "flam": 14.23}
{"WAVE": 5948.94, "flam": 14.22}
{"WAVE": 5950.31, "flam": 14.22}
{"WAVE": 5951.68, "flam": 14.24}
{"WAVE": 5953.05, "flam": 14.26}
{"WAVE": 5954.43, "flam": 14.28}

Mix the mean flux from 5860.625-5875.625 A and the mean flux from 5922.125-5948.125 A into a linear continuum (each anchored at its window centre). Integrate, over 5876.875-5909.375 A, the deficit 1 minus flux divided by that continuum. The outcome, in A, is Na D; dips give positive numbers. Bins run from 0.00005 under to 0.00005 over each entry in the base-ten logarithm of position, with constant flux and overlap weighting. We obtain 4.0 A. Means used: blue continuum 14.3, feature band 12.5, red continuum 14.3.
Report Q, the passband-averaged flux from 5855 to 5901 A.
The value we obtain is 13.1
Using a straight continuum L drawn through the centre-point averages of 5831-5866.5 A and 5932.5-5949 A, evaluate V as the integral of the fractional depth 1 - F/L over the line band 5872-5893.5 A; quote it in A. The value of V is 2.2 A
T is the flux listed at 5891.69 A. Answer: 10.19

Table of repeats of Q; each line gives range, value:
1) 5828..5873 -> 14.3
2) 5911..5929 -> 14.2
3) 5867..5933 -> 13.4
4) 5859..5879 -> 14.3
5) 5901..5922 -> 14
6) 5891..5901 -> 11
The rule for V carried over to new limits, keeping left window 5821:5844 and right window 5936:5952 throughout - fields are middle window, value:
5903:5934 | 0.39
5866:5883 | 0.27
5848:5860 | 0.30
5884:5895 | 2.53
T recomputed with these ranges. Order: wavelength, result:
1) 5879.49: 14.17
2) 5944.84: 14.28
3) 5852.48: 14.15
